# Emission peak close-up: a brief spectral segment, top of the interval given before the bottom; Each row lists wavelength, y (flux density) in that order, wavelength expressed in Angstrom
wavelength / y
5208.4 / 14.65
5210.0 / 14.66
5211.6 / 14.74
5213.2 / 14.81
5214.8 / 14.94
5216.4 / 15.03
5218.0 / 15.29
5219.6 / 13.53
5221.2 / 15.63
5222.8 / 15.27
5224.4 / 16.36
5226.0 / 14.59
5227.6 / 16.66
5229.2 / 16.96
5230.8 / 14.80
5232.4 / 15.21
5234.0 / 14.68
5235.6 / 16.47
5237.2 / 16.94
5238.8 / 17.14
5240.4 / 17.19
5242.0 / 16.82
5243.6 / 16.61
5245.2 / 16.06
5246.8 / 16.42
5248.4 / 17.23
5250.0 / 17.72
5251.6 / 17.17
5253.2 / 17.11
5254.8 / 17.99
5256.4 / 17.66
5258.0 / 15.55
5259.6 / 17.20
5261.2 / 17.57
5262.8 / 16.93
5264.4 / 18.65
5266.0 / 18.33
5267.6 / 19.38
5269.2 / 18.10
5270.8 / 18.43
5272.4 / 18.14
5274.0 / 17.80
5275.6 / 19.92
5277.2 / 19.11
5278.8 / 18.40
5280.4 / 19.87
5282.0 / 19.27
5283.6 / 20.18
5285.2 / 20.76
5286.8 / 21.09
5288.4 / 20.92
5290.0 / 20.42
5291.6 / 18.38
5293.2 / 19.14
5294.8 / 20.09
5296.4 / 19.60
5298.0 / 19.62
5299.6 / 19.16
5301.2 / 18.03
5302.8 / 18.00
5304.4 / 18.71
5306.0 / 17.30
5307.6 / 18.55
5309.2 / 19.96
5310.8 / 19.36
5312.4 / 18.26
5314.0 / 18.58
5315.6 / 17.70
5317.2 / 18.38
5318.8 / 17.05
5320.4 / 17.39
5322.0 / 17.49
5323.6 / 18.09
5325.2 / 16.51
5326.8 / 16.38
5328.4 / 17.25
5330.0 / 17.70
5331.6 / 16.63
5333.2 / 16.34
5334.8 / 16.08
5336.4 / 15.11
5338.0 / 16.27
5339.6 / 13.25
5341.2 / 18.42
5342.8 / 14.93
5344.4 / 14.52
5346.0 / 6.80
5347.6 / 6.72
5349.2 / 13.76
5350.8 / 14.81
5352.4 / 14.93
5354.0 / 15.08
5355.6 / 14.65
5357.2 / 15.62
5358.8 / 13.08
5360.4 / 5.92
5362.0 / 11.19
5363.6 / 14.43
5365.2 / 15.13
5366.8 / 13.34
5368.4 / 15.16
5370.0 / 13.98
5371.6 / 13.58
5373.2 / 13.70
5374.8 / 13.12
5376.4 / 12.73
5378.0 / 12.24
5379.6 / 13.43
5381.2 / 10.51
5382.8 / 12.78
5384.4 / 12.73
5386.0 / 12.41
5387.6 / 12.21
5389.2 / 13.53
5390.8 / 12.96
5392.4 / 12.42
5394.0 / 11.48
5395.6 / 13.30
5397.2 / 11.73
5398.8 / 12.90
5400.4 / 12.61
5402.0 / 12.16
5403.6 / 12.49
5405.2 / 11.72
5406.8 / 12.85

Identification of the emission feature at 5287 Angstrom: C III] 1909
